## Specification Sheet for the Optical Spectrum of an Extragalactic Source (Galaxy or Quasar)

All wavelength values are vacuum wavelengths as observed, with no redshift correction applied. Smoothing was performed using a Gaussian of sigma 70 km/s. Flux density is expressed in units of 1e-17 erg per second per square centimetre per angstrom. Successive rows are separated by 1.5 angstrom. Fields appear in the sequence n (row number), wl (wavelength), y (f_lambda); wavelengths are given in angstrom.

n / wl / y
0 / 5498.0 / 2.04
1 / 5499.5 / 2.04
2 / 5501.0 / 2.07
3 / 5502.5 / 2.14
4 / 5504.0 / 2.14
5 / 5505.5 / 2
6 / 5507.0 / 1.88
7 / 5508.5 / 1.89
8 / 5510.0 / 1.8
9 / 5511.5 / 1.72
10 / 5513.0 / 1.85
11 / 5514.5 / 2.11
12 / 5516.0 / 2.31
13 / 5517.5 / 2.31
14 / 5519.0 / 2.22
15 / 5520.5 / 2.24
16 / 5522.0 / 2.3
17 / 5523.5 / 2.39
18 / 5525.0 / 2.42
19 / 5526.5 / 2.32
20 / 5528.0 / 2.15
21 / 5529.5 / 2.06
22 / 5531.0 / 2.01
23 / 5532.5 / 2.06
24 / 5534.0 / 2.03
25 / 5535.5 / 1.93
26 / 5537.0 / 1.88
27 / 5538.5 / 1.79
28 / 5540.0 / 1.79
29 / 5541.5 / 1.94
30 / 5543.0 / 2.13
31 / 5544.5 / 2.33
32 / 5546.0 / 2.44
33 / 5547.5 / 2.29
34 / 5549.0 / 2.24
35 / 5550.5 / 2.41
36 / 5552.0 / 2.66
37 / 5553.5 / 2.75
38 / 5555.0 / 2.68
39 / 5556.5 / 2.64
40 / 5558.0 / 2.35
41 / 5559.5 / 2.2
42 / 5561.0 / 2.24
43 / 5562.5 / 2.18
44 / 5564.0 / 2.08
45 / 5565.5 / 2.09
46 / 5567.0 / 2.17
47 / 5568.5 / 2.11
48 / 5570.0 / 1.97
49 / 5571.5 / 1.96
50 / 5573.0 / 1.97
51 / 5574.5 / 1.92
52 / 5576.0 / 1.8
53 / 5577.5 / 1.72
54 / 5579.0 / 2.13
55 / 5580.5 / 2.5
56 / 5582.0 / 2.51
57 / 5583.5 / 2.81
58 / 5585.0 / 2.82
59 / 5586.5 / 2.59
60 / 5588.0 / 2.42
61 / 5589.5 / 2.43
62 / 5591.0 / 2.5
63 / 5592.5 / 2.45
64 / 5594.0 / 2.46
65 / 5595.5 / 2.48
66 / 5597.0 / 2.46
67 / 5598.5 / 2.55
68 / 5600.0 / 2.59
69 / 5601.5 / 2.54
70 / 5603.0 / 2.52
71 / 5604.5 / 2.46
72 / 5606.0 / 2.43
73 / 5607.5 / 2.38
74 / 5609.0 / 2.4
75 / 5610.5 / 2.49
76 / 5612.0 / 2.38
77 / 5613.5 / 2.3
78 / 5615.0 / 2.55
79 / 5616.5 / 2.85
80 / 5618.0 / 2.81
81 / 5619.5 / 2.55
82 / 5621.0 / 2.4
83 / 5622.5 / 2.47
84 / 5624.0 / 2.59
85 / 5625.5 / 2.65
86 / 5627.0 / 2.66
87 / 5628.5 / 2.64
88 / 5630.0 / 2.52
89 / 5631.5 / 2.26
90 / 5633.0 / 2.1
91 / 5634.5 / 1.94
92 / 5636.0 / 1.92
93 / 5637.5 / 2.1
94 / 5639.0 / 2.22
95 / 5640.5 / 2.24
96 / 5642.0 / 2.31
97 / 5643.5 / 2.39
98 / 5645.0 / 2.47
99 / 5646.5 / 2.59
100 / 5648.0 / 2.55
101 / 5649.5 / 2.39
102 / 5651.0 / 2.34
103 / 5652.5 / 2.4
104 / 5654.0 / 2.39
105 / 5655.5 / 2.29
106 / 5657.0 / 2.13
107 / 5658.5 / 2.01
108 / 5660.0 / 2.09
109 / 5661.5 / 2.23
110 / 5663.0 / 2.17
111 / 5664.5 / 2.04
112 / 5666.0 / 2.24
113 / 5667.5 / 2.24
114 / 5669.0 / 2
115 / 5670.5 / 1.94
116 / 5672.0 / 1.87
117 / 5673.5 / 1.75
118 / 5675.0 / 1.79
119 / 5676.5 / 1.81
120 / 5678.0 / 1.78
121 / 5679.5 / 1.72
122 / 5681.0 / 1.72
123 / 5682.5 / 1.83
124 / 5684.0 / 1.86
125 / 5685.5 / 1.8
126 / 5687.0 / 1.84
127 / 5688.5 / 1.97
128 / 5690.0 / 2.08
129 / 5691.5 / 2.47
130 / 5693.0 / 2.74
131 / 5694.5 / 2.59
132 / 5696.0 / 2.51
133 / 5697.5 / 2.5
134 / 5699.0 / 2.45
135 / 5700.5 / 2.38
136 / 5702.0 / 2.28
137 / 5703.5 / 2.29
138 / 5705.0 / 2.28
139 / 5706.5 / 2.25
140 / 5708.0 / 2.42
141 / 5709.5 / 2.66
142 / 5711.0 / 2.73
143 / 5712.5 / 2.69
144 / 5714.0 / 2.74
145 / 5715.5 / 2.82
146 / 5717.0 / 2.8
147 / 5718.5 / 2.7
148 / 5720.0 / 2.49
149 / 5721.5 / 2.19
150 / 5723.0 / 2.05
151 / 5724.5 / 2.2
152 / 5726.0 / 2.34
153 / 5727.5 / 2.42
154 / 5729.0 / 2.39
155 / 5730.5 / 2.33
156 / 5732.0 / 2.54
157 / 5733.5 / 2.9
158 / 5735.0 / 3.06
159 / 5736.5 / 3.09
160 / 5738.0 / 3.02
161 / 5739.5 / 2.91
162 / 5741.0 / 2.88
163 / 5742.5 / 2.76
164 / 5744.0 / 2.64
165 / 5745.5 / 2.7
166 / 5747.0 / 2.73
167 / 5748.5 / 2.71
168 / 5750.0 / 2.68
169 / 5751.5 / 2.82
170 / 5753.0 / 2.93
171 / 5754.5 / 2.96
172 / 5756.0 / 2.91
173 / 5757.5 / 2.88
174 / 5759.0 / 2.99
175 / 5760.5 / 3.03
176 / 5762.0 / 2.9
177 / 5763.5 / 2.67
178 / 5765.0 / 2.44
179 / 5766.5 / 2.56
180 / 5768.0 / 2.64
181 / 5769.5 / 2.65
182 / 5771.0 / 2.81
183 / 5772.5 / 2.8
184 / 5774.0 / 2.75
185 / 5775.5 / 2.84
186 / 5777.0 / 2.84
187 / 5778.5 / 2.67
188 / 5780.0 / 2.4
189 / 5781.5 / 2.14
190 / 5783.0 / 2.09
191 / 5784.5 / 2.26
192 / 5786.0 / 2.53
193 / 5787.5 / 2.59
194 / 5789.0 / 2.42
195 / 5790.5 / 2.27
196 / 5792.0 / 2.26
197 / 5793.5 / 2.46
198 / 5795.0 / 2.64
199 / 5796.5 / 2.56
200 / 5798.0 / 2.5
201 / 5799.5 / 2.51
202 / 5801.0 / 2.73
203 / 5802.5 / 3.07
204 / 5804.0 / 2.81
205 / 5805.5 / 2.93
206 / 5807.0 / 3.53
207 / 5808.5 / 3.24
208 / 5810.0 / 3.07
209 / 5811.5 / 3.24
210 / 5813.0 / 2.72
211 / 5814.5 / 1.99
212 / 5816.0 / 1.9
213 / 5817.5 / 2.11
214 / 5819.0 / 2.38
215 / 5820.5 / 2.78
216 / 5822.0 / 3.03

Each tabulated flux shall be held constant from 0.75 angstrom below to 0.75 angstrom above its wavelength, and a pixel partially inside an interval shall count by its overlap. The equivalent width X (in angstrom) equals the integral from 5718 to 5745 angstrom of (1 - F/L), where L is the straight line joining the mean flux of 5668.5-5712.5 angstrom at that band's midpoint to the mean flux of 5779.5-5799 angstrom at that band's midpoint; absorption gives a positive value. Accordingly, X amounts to -4.2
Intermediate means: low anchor 2.16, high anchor 2.4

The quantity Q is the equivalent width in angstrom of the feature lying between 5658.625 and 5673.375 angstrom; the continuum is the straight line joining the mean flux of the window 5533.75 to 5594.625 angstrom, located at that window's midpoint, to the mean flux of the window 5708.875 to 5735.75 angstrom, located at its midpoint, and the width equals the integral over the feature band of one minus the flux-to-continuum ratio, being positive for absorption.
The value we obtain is 2.3 angstrom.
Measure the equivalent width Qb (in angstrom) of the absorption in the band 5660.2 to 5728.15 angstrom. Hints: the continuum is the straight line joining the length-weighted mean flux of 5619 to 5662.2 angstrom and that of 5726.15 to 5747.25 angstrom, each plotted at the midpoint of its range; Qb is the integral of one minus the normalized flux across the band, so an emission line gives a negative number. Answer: 8.6 angstrom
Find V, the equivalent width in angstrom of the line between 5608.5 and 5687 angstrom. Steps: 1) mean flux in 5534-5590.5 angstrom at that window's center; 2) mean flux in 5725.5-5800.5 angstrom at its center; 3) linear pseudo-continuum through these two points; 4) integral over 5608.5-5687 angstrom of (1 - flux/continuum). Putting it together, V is 5.9 angstrom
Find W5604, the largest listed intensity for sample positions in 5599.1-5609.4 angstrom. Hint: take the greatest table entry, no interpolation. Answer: 2.59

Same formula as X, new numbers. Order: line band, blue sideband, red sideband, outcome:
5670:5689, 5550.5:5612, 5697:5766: 5.4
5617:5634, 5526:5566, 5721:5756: -0.8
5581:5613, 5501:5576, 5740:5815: -3.1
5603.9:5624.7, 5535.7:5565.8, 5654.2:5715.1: -2.7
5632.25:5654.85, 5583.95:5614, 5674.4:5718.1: 0.9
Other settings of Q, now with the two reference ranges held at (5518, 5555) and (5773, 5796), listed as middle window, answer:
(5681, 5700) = 1.41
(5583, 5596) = -1.60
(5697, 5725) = -0.82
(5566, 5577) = 1.30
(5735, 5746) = -1.99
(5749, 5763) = -2.52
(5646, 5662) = 0.21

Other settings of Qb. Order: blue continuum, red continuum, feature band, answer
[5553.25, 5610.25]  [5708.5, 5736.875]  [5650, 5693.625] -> 7.7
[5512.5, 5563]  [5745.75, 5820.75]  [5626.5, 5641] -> 0.9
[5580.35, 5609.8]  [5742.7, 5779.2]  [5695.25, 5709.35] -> 1.6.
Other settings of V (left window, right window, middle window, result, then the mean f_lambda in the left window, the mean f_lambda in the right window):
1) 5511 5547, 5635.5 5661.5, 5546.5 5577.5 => -0.89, 2.12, 2.29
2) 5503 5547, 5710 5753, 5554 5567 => -0.74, 2.09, 2.66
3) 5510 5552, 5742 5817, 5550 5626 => -4.50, 2.14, 2.68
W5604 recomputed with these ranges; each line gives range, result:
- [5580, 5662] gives 2.85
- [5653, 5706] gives 2.74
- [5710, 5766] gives 3.09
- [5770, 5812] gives 3.53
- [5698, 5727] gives 2.82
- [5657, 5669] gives 2.24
